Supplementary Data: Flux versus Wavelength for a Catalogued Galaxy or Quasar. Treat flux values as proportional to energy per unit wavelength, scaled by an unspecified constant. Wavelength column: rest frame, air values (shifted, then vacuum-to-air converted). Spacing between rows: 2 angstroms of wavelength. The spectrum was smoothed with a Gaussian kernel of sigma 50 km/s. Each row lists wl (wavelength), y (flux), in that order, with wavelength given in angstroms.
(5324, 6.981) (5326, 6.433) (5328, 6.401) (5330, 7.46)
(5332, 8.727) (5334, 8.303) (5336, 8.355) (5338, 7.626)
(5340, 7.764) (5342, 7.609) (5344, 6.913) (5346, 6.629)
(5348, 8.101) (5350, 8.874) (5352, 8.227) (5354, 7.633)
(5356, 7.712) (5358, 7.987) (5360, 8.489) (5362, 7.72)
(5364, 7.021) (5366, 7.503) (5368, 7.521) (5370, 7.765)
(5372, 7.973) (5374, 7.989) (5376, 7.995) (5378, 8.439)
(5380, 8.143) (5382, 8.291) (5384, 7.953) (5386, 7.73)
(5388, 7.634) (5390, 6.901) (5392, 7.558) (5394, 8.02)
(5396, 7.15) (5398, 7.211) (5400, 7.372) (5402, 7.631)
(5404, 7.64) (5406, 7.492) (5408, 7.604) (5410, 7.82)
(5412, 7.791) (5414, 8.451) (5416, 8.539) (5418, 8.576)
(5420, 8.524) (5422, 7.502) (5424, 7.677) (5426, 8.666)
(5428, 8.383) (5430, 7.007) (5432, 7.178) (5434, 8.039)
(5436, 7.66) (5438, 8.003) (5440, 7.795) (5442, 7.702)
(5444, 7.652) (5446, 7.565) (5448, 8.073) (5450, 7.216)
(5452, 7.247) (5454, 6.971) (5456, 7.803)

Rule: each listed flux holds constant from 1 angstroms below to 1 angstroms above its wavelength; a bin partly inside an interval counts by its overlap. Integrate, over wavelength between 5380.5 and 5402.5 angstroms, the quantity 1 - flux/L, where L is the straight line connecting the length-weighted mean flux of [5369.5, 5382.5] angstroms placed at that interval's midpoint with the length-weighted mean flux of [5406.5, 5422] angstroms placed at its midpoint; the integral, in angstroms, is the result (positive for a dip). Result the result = 1.4 angstroms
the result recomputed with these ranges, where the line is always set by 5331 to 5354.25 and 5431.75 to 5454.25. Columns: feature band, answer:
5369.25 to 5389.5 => -0.4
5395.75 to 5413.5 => 0.4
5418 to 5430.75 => -0.6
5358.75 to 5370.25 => 0.3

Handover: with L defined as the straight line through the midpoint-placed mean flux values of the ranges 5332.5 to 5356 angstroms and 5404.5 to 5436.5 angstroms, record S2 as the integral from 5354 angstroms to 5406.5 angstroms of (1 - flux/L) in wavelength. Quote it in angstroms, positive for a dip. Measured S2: 1.0 angstroms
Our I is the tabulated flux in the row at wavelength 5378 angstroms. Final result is 8.439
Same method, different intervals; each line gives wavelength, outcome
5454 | 6.971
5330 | 7.46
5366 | 7.503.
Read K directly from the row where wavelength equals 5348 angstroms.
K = 8.101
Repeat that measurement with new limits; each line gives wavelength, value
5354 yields 7.633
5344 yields 6.913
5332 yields 8.727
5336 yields 8.355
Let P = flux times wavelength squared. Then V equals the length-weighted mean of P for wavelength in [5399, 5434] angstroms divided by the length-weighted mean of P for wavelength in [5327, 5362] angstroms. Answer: 1.0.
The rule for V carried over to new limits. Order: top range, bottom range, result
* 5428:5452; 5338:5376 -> 1.02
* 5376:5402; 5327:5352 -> 1.01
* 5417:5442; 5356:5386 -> 1.02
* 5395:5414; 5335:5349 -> 1.02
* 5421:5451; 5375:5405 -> 1.02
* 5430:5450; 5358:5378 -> 1.01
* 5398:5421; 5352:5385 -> 1.02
